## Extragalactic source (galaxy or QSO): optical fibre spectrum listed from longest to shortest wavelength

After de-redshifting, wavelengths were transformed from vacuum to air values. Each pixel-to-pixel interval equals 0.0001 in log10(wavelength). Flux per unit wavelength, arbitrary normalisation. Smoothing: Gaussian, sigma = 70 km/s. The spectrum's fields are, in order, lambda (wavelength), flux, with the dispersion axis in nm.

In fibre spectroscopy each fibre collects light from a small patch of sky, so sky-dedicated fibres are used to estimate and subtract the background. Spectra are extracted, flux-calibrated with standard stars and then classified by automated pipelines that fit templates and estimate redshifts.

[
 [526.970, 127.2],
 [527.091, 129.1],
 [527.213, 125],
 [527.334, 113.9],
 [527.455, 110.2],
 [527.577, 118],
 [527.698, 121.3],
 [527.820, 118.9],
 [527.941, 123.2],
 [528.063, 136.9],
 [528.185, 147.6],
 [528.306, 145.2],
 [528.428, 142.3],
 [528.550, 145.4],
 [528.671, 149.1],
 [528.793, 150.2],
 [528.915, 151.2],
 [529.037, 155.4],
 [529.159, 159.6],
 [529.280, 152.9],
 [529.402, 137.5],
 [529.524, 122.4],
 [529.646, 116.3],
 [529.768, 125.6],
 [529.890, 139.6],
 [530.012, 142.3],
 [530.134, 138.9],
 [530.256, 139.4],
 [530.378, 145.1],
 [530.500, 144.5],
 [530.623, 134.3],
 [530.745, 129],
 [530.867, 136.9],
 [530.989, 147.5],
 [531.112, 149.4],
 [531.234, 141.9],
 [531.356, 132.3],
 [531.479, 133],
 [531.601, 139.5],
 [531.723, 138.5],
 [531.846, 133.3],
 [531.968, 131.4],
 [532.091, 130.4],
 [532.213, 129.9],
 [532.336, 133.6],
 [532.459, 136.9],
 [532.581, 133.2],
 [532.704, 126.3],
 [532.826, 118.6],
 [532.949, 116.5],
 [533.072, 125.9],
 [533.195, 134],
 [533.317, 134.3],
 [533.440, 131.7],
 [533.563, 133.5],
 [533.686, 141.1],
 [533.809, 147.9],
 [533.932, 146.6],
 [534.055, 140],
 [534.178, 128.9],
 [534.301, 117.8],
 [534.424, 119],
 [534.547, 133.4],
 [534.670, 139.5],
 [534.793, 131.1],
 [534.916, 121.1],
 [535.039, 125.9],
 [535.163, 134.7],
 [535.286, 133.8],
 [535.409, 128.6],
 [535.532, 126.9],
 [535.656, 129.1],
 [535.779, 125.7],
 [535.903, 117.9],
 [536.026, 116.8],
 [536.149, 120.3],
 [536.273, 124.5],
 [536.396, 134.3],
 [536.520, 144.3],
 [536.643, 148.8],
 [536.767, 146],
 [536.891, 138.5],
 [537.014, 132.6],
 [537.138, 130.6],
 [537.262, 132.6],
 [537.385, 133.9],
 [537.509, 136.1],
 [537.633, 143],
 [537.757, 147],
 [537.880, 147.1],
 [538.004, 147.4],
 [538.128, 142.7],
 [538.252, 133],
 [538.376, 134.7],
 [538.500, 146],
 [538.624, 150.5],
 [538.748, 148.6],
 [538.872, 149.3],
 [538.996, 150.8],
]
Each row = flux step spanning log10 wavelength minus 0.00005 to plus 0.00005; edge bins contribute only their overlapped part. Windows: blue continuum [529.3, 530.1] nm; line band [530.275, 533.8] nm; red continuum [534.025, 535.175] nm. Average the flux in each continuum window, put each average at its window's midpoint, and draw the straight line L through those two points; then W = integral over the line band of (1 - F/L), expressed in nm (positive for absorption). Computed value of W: -0.11 nm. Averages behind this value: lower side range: 132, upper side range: 129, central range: 135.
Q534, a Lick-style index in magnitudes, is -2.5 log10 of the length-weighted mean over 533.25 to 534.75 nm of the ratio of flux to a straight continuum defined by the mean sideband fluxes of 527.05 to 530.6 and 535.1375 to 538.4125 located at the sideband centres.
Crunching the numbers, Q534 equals 0.00 mag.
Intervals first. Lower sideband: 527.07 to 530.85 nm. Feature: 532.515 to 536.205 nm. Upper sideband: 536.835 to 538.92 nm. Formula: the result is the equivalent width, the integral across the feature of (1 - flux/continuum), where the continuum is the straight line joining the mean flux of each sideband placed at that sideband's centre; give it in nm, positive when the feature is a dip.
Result 0.25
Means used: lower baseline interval 136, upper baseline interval 141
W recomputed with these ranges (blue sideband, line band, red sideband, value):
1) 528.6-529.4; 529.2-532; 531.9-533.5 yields 0.09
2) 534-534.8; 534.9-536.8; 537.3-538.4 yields 0.06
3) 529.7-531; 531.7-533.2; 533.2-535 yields 0.06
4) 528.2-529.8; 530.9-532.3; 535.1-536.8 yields 0.01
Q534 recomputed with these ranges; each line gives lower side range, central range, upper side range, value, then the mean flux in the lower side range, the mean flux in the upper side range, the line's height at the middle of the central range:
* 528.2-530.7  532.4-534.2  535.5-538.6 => 0.044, 142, 135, 139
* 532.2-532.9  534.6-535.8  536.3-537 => 0.057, 129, 141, 137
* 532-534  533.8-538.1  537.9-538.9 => 0.043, 132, 144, 139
